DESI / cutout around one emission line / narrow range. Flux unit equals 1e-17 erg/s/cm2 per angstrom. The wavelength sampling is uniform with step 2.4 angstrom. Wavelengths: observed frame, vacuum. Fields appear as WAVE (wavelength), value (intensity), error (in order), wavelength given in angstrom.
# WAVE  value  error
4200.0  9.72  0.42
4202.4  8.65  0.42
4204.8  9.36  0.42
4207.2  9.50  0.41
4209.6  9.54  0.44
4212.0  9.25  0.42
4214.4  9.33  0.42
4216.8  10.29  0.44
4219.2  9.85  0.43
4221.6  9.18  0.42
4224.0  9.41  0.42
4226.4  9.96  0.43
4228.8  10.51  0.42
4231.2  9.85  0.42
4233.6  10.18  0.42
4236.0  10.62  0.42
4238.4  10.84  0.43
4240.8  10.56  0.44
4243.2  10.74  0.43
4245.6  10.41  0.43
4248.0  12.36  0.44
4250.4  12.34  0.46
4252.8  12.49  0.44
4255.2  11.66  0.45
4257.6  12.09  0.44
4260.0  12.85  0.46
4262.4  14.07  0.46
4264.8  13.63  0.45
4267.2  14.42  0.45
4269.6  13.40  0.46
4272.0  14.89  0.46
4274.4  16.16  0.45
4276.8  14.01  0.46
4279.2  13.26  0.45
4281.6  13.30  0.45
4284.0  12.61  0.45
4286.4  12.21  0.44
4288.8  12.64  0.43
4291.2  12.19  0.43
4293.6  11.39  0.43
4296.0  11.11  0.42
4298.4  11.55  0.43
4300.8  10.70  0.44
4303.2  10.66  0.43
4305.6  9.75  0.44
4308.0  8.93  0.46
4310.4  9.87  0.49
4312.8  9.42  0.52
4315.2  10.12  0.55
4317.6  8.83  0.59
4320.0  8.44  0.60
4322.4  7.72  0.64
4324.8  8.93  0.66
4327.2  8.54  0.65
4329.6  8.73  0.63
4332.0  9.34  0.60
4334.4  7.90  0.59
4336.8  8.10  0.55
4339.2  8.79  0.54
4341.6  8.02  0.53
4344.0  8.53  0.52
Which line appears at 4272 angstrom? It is C III] 1909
